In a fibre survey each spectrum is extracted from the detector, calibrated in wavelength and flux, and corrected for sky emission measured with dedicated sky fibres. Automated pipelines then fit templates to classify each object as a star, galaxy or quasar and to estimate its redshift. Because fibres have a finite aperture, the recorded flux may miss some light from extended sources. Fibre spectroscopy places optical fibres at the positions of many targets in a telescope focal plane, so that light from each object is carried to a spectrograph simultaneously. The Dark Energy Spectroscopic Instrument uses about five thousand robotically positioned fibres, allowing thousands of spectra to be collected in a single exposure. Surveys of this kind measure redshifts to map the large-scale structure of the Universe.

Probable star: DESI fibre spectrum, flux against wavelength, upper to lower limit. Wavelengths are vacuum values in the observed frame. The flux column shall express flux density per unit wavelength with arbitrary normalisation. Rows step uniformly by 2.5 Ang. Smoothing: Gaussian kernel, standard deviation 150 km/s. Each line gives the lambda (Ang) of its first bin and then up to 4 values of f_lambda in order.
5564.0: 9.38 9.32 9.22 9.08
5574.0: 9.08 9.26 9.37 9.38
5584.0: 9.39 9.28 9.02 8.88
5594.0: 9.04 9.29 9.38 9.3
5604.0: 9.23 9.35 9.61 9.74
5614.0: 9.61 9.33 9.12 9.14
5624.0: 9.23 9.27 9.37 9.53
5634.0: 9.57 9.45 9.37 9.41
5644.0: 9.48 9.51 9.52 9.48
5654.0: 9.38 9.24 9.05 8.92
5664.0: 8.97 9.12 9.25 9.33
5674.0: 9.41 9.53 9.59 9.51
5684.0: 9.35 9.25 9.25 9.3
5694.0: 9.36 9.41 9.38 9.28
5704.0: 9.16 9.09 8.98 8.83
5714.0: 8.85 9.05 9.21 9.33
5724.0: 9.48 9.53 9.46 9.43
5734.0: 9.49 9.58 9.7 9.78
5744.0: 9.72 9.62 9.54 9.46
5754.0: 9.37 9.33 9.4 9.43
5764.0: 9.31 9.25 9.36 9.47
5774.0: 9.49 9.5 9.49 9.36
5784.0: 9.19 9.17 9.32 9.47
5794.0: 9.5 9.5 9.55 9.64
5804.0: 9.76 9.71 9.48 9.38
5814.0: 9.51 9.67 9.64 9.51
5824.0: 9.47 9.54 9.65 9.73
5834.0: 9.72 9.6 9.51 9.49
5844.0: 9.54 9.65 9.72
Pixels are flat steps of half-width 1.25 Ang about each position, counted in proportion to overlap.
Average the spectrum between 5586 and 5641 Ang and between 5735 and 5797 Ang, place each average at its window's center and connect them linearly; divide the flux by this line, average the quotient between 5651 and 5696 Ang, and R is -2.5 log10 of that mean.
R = 0.01 mag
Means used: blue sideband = 9.32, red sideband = 9.45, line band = 9.29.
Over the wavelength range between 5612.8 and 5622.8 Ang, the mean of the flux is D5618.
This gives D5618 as 9.3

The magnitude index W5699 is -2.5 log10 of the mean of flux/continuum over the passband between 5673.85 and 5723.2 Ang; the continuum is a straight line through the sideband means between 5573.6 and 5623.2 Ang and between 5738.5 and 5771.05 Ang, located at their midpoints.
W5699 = 0.02 mag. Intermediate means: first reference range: 9.29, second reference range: 9.48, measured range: 9.25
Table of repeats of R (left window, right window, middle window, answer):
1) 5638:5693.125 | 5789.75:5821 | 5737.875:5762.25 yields -0.008 mag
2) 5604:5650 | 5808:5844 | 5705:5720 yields 0.056 mag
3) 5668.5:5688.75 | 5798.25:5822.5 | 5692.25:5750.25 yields 0.012 mag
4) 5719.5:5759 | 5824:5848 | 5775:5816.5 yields 0.010 mag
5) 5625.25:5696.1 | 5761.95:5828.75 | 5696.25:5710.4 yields 0.022 mag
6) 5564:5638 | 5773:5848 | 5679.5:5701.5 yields 0.005 mag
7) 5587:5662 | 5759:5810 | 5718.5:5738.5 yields -0.006 mag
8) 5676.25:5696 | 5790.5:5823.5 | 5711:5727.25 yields 0.029 mag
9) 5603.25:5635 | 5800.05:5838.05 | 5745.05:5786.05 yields 0.016 mag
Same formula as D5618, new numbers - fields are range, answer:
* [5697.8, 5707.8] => 9.23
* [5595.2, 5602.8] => 9.32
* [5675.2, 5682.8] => 9.54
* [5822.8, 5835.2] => 9.62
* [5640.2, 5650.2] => 9.48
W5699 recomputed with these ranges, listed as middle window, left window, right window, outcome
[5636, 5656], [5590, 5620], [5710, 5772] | -0.01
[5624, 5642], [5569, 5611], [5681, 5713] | -0.02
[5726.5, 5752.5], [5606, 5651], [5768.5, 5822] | -0.01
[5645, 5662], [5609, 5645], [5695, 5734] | 0.00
